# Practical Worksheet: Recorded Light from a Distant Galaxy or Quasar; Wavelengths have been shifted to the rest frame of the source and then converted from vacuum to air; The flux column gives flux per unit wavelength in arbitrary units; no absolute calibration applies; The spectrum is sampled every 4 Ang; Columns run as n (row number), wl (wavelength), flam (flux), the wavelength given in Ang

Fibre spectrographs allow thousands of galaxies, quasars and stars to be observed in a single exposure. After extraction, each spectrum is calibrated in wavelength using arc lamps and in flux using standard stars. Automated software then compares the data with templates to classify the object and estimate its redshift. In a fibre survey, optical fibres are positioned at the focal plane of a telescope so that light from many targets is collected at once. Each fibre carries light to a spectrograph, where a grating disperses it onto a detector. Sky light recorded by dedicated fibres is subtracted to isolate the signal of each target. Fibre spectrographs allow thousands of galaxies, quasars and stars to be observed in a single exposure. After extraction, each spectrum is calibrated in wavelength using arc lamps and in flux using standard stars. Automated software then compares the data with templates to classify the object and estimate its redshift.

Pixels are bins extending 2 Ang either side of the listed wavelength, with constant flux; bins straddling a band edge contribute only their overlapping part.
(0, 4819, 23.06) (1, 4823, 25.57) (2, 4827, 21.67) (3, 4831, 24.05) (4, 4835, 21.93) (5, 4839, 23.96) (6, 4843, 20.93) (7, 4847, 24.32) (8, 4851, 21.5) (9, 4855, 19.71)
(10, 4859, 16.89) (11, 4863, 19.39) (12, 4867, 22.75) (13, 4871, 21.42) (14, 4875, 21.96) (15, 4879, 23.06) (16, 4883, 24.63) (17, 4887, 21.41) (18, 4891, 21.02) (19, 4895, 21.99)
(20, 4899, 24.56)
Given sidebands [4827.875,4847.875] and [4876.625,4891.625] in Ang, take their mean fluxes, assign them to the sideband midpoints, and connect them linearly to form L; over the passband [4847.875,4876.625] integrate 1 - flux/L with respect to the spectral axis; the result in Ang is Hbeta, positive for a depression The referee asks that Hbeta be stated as 2.7 Ang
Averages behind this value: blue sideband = 22.9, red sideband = 22.7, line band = 20.6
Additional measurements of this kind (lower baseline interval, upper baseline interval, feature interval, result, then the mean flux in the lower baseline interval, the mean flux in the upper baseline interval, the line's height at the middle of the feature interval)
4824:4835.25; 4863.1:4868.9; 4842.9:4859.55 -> 0.91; 22.9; 21.6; 22.2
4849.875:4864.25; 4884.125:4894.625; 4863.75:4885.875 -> -2.12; 19.2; 21.6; 20.5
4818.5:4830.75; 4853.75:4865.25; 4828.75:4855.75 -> -1.77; 23.6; 18.7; 21.1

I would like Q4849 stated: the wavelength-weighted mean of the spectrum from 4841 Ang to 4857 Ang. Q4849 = 21.6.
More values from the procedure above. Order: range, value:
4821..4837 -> 23.3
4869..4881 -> 22.1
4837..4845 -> 22.4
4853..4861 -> 18.3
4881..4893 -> 22.4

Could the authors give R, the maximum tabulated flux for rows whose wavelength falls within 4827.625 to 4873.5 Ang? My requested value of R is 24.32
